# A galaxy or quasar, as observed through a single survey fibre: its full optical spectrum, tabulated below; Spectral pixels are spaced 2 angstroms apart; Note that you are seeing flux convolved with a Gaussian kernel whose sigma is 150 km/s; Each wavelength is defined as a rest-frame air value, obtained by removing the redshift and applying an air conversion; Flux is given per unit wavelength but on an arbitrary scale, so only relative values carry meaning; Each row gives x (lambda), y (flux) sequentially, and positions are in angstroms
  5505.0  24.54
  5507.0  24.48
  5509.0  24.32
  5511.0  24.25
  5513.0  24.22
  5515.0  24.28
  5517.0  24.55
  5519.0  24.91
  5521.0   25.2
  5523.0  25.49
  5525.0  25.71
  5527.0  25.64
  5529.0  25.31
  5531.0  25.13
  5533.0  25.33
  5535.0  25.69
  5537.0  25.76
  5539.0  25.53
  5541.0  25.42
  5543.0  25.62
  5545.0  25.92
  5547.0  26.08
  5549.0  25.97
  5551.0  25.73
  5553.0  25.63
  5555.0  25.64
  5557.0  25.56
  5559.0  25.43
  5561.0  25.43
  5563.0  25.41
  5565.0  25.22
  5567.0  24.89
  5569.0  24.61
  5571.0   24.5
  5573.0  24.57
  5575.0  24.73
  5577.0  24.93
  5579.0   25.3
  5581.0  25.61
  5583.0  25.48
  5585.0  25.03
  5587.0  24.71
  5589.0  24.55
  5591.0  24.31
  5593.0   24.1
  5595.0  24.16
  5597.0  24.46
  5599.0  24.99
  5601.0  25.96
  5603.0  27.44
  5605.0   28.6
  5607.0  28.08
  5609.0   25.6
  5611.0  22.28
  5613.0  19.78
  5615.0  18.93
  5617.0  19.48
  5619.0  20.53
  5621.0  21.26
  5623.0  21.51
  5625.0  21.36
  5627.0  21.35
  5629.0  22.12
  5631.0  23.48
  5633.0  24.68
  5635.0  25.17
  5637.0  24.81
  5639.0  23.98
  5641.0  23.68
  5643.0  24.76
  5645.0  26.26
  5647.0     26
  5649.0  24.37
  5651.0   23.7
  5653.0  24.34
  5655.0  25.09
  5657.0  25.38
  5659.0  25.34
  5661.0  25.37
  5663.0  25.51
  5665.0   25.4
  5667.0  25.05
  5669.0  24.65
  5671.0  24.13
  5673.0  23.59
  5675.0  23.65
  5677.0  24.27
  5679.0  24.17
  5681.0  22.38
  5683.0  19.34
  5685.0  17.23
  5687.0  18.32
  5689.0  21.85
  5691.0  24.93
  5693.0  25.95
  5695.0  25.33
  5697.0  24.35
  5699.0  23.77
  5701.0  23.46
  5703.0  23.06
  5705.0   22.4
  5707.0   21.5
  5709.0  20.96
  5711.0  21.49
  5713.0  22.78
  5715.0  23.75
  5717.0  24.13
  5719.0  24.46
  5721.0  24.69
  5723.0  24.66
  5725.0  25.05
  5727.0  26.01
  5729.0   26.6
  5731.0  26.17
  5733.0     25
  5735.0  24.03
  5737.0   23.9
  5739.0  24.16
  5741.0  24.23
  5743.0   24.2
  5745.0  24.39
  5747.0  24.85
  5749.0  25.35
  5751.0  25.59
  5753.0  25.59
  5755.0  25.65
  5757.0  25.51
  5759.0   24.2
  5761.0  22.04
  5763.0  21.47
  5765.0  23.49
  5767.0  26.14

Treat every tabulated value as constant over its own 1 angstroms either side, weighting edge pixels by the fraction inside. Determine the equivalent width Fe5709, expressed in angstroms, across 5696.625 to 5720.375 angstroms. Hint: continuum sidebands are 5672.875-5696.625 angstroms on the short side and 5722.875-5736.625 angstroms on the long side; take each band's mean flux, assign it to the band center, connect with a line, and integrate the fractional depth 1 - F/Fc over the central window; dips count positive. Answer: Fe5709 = 1.0 angstroms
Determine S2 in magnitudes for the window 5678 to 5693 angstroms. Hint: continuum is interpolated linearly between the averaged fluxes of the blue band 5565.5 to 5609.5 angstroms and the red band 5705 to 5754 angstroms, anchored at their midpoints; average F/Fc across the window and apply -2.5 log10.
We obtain 0.15 mag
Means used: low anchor 25.3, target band 21.5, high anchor 24.3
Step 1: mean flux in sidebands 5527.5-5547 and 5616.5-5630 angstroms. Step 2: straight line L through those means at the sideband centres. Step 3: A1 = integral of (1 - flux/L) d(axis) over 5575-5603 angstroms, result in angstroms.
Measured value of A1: -2.5 angstroms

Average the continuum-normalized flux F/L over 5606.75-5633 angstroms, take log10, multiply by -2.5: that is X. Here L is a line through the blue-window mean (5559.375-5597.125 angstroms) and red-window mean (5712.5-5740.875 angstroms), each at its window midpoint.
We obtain 0.14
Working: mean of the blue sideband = 24.9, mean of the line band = 21.9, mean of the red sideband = 24.7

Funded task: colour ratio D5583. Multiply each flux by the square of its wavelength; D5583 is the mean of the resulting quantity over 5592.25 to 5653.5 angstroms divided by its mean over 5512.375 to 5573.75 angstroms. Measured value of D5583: 1.0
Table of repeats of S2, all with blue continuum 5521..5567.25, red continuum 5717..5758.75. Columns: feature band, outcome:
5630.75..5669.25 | 0.02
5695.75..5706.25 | 0.07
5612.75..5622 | 0.26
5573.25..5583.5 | 0.01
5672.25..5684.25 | 0.11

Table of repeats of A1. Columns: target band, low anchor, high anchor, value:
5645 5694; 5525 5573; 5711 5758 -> 2.3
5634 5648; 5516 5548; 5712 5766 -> 0.0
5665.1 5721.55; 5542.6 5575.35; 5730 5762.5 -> 4.0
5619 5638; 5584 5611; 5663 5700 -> 1.5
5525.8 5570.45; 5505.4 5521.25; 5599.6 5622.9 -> -2.6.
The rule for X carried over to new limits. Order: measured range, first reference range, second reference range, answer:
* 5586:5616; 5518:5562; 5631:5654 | 0.02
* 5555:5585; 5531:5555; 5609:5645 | -0.02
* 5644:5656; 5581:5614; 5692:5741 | -0.02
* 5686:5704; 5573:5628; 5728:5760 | 0.05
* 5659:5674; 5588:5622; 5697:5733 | -0.05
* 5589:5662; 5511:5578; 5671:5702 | 0.00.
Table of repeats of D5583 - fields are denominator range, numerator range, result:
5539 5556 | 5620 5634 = 0.89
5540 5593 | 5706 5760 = 1.03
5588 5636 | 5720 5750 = 1.11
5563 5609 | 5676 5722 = 0.94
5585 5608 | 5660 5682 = 0.98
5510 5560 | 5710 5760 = 1.04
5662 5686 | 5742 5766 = 1.08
